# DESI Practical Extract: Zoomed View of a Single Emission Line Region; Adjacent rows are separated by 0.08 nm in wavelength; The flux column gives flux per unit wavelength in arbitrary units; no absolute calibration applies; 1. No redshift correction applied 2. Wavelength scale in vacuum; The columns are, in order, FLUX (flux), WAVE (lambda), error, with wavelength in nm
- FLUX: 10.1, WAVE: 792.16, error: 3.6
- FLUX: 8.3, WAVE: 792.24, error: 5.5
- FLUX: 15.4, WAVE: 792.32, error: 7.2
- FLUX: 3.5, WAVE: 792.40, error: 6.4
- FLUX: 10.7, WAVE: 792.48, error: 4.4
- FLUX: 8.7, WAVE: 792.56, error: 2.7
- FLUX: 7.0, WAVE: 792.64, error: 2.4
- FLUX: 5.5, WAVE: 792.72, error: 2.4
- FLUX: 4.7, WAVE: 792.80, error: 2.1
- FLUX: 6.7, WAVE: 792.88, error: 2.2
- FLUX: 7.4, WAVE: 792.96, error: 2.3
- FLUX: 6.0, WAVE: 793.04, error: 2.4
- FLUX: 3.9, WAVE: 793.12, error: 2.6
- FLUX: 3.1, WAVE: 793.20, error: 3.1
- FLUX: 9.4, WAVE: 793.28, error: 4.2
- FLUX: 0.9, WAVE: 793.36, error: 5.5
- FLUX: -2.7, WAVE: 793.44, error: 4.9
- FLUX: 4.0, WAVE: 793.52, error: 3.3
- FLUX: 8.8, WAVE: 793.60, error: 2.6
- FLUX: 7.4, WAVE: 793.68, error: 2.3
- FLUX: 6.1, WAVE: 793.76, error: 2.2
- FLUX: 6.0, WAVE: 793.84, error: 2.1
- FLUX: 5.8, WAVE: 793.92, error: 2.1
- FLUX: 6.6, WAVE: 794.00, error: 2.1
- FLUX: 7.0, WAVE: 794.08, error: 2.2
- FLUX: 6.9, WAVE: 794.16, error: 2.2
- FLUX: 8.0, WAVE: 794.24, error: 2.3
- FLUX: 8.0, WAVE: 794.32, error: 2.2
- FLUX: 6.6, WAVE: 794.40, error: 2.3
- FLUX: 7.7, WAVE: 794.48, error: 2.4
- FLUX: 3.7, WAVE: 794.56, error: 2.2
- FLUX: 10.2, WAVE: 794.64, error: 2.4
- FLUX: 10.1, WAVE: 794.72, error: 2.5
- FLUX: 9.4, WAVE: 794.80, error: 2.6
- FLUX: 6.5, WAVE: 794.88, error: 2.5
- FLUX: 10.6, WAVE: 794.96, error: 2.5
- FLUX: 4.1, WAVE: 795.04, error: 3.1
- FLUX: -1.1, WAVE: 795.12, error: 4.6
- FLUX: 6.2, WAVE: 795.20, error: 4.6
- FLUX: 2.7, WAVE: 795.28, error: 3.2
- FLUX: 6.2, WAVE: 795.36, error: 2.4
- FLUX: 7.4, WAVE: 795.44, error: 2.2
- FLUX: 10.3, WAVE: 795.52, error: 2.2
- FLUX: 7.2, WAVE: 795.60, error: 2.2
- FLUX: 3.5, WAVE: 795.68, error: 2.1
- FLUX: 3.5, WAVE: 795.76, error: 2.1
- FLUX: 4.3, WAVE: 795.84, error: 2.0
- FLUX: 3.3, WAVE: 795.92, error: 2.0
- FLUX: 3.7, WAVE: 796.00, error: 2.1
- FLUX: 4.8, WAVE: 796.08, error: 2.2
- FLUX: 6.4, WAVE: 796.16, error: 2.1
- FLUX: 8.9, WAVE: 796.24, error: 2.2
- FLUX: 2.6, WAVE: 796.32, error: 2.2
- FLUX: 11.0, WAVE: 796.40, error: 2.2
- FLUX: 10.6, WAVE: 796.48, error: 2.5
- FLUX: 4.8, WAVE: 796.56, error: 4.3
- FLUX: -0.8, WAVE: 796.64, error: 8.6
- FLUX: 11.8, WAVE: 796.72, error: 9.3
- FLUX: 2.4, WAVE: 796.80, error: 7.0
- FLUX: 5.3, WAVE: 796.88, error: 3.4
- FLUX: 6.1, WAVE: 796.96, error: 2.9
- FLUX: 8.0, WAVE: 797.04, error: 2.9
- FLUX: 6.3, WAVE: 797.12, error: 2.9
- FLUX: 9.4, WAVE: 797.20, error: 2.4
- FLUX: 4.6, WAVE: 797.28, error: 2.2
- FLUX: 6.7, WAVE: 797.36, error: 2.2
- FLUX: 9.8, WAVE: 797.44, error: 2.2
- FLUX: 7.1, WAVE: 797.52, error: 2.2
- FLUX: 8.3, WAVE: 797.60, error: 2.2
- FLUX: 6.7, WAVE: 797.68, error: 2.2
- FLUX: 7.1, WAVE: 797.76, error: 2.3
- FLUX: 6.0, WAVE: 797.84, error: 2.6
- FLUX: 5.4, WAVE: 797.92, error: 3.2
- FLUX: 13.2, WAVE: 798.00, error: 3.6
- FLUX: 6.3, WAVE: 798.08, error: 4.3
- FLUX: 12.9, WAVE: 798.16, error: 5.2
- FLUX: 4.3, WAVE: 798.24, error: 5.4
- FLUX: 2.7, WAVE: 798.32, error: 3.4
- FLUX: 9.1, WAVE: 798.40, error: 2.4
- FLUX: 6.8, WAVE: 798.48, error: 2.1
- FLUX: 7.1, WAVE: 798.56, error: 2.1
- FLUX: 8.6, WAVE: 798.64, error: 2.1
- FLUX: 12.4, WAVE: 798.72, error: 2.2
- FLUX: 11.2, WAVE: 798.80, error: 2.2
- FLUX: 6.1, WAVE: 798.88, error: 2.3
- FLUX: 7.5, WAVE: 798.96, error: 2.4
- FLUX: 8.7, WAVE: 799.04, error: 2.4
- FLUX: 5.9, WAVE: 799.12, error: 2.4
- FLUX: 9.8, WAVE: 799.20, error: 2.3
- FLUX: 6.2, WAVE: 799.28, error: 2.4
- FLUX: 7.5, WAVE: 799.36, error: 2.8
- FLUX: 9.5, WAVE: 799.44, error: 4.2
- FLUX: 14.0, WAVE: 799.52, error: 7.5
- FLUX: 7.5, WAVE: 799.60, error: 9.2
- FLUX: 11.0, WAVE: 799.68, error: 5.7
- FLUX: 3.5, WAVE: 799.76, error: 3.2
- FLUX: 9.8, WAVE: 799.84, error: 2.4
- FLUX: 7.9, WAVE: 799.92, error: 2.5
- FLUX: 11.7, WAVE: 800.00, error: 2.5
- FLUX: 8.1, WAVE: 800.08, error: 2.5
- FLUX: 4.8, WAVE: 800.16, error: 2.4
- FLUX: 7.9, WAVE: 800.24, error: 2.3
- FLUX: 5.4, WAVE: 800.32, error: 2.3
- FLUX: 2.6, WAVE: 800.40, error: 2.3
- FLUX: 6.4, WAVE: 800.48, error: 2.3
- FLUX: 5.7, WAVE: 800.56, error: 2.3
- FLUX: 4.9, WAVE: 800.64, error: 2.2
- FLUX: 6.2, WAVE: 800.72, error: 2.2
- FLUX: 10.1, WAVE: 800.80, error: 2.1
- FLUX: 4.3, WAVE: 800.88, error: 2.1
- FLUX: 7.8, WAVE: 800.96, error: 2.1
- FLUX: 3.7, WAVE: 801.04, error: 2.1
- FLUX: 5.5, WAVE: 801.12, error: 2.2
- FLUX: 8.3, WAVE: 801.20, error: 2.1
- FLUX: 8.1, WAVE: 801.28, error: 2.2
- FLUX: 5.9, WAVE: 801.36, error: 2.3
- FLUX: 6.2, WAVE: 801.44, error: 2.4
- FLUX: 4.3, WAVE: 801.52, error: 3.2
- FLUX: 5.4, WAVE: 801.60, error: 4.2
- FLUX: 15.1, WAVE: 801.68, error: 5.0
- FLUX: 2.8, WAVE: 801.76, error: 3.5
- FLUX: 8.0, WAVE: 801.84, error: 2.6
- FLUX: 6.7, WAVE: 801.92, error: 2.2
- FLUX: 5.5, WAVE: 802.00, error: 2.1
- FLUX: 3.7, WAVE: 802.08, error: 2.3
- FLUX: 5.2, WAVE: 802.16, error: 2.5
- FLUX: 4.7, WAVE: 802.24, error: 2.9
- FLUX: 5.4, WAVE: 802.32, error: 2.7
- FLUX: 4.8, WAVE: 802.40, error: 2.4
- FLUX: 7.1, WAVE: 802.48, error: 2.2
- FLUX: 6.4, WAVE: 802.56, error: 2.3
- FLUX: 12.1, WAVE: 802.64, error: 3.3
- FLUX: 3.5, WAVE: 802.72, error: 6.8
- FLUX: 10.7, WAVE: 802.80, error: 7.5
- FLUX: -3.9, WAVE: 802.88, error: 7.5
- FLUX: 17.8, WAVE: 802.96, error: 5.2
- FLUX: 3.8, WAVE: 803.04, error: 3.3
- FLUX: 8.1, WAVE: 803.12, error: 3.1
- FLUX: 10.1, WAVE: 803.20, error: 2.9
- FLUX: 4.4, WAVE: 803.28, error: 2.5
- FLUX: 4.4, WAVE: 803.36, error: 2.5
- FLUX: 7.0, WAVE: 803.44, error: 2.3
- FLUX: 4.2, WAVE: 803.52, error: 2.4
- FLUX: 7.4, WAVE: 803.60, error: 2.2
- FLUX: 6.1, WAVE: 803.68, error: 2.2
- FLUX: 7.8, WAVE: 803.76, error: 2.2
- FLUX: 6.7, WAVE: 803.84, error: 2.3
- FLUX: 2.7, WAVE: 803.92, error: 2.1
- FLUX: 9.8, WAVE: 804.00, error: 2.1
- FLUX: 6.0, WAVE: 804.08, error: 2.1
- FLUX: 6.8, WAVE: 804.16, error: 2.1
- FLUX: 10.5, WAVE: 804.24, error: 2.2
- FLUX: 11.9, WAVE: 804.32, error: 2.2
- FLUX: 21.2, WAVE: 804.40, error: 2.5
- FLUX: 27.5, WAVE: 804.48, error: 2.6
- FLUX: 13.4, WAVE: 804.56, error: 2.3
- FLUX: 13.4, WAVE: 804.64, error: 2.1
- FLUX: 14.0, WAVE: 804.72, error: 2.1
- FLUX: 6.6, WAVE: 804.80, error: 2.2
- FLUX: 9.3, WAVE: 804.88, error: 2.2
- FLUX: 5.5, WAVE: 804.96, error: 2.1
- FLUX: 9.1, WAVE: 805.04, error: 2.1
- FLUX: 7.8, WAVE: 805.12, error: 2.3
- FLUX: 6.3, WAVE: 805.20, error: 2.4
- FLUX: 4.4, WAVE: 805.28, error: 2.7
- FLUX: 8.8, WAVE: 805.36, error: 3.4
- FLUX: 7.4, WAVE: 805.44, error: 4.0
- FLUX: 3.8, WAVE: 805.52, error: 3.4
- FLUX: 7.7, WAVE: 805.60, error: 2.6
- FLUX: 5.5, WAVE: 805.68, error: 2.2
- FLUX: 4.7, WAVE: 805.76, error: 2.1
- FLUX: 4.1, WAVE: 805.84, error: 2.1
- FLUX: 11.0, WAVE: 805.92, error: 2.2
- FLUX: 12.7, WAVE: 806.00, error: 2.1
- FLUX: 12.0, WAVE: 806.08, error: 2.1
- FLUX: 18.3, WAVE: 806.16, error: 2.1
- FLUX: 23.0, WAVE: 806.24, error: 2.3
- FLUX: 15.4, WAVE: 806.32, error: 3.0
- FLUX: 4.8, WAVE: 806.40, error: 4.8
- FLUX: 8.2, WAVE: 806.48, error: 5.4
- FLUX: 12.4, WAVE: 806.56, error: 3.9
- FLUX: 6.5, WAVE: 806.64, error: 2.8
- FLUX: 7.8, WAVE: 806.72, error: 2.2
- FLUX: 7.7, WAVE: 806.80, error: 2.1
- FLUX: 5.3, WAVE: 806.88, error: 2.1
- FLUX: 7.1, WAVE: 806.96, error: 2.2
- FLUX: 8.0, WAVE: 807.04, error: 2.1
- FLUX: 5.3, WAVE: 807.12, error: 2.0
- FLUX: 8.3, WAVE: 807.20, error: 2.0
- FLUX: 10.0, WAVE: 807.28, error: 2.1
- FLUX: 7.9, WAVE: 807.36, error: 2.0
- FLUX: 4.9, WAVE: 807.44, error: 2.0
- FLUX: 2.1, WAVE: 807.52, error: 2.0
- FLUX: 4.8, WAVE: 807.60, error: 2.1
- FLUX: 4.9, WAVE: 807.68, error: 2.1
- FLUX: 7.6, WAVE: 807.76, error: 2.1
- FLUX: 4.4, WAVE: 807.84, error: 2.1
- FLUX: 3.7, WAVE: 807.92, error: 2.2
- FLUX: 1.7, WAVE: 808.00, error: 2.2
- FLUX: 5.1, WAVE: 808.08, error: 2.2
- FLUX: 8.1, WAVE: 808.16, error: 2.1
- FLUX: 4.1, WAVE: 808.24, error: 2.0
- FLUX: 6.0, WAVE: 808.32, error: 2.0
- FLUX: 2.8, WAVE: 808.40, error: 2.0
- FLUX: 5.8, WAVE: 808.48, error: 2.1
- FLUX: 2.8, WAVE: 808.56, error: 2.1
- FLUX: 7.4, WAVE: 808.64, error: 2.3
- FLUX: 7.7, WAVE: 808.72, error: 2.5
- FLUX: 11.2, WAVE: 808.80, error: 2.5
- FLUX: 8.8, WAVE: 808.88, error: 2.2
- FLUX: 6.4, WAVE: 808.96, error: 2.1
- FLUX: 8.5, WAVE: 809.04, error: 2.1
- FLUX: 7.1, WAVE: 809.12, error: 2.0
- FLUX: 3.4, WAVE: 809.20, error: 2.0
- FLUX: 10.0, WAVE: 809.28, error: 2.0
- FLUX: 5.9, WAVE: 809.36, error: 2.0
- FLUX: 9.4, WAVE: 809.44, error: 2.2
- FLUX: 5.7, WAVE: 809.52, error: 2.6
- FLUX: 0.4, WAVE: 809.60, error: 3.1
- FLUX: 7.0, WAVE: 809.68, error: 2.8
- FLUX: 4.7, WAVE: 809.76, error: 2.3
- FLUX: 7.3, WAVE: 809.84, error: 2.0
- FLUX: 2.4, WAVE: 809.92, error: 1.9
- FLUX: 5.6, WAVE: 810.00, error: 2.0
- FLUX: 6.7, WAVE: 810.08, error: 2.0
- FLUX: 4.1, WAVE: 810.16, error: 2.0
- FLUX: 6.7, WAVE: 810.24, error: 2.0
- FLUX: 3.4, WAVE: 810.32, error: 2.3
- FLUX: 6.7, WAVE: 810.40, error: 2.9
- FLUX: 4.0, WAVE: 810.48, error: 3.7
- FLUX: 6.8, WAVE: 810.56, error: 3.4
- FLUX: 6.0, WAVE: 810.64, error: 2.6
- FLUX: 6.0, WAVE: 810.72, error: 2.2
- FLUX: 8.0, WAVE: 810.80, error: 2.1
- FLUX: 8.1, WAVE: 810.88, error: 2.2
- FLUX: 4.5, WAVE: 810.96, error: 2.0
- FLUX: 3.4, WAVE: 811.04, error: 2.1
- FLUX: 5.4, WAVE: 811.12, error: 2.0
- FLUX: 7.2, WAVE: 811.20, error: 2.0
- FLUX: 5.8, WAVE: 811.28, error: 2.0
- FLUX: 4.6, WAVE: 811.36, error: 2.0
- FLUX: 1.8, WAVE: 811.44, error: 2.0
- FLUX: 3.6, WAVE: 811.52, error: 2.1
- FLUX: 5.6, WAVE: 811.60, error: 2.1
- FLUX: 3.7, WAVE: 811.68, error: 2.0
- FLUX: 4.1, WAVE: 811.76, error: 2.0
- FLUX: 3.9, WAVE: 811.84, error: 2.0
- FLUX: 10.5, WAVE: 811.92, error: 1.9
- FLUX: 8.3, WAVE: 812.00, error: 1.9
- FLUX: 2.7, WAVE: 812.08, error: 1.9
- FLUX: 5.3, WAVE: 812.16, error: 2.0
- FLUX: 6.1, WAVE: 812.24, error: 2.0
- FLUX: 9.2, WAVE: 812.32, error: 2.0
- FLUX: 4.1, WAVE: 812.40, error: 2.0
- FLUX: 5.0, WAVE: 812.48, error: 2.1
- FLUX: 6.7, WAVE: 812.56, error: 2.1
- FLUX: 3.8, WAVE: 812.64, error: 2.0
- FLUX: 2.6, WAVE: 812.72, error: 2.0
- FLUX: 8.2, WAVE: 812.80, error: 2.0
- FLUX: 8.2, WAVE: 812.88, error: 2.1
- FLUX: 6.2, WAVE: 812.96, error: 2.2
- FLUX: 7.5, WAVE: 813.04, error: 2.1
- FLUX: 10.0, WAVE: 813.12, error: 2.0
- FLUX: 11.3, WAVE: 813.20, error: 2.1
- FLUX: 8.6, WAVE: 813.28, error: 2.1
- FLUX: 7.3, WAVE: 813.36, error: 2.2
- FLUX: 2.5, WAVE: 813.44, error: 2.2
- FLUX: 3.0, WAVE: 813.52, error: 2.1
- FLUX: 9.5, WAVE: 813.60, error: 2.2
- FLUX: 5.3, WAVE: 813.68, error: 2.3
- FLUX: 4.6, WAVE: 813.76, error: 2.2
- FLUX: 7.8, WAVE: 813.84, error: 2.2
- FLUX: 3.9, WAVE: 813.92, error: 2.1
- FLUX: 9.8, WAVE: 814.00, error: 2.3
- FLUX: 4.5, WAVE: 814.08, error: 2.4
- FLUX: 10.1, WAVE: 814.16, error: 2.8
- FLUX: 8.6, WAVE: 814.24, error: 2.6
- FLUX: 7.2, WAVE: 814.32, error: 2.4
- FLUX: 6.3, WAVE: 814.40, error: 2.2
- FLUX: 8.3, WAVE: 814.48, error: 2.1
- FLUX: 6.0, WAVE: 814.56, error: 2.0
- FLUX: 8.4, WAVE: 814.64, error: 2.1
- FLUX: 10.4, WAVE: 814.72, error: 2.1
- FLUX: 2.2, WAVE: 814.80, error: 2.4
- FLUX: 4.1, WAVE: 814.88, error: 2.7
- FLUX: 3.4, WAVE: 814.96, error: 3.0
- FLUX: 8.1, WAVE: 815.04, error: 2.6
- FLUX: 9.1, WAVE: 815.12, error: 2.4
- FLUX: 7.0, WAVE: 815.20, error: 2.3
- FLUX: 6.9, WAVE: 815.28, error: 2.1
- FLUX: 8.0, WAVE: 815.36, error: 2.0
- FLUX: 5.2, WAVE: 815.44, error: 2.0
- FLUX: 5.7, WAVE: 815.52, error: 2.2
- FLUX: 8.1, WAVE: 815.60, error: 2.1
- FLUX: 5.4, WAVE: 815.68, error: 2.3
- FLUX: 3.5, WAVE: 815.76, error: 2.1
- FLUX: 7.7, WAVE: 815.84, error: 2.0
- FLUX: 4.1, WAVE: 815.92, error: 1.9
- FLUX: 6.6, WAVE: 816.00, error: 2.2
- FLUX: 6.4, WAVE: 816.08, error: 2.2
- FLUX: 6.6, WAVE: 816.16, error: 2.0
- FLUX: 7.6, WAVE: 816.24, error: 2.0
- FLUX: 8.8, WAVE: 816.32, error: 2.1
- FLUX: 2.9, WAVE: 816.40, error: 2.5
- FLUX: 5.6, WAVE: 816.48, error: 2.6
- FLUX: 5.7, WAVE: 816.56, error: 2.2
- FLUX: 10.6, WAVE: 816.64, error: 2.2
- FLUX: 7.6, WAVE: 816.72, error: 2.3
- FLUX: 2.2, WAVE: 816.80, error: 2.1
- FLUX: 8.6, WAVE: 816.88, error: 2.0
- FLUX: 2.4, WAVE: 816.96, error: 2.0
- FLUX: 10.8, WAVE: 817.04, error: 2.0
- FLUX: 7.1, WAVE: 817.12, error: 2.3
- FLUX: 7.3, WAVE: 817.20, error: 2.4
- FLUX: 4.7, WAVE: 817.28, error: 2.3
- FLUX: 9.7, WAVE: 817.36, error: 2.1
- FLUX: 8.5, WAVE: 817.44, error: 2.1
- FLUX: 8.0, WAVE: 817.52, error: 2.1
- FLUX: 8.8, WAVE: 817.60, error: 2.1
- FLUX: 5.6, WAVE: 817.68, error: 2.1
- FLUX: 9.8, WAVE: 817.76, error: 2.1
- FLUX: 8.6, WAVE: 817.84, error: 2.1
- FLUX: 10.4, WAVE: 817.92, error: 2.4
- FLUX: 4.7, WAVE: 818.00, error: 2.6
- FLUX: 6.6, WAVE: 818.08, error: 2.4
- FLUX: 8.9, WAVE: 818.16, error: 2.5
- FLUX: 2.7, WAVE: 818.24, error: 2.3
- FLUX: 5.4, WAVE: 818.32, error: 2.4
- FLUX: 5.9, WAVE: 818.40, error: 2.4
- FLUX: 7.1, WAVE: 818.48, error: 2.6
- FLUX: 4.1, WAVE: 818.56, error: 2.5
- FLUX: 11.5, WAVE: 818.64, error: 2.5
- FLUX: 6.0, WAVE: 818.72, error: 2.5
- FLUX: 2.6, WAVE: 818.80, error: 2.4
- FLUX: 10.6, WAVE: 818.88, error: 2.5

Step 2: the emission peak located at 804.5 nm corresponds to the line [S II] 6716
